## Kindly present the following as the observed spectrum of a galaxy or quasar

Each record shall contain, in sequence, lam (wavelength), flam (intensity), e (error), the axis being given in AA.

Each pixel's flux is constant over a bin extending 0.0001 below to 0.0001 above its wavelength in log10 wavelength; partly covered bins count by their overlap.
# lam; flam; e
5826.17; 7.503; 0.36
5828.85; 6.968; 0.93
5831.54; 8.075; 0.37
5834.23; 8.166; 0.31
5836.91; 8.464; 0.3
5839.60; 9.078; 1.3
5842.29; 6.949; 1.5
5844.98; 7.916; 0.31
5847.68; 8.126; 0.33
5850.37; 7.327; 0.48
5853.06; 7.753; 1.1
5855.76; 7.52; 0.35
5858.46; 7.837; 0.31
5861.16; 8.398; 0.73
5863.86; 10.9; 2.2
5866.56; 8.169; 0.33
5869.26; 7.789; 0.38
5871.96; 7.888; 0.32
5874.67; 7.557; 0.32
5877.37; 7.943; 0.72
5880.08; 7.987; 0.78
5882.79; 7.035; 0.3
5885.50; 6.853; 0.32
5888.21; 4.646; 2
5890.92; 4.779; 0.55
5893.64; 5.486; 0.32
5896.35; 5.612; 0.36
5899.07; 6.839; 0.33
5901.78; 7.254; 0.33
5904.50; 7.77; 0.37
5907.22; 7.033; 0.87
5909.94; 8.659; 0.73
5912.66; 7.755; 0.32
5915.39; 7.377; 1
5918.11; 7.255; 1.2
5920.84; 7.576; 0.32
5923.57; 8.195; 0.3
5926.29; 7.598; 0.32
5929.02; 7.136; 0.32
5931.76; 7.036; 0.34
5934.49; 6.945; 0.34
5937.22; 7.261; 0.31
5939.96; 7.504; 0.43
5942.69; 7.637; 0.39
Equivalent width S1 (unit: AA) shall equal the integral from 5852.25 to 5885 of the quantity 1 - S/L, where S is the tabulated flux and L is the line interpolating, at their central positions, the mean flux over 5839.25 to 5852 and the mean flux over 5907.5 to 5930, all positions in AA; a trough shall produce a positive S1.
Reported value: -1.22 AA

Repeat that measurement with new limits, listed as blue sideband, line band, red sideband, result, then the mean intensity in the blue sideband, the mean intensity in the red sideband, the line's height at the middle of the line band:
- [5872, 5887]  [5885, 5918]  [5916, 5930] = 3.65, 7.48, 7.56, 7.52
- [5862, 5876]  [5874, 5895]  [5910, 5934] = 4.36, 8.46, 7.53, 8.19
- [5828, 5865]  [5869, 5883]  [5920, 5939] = 0.18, 8.1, 7.39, 7.85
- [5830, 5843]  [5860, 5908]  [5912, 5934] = 3.59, 8.19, 7.46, 7.79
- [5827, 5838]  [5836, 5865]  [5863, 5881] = -0.45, 7.89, 8.26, 8.06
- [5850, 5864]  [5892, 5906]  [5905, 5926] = 2.24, 8.13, 7.69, 7.82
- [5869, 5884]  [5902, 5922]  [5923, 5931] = -0.06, 7.7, 7.54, 7.59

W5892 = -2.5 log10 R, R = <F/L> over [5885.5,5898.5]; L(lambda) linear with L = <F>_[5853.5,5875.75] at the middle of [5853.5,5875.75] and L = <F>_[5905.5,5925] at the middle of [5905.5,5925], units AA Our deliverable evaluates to 0.42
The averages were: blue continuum 8.24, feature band 5.41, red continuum 7.7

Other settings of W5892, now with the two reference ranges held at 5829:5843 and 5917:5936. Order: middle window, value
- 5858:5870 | -0.11 mag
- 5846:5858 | 0.04 mag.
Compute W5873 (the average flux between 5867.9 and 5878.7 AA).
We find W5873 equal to 7.8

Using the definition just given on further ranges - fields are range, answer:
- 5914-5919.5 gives 7.31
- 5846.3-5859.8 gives 7.71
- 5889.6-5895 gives 5.13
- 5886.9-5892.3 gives 4.71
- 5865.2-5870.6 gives 7.99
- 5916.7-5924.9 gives 7.67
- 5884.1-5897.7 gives 5.48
